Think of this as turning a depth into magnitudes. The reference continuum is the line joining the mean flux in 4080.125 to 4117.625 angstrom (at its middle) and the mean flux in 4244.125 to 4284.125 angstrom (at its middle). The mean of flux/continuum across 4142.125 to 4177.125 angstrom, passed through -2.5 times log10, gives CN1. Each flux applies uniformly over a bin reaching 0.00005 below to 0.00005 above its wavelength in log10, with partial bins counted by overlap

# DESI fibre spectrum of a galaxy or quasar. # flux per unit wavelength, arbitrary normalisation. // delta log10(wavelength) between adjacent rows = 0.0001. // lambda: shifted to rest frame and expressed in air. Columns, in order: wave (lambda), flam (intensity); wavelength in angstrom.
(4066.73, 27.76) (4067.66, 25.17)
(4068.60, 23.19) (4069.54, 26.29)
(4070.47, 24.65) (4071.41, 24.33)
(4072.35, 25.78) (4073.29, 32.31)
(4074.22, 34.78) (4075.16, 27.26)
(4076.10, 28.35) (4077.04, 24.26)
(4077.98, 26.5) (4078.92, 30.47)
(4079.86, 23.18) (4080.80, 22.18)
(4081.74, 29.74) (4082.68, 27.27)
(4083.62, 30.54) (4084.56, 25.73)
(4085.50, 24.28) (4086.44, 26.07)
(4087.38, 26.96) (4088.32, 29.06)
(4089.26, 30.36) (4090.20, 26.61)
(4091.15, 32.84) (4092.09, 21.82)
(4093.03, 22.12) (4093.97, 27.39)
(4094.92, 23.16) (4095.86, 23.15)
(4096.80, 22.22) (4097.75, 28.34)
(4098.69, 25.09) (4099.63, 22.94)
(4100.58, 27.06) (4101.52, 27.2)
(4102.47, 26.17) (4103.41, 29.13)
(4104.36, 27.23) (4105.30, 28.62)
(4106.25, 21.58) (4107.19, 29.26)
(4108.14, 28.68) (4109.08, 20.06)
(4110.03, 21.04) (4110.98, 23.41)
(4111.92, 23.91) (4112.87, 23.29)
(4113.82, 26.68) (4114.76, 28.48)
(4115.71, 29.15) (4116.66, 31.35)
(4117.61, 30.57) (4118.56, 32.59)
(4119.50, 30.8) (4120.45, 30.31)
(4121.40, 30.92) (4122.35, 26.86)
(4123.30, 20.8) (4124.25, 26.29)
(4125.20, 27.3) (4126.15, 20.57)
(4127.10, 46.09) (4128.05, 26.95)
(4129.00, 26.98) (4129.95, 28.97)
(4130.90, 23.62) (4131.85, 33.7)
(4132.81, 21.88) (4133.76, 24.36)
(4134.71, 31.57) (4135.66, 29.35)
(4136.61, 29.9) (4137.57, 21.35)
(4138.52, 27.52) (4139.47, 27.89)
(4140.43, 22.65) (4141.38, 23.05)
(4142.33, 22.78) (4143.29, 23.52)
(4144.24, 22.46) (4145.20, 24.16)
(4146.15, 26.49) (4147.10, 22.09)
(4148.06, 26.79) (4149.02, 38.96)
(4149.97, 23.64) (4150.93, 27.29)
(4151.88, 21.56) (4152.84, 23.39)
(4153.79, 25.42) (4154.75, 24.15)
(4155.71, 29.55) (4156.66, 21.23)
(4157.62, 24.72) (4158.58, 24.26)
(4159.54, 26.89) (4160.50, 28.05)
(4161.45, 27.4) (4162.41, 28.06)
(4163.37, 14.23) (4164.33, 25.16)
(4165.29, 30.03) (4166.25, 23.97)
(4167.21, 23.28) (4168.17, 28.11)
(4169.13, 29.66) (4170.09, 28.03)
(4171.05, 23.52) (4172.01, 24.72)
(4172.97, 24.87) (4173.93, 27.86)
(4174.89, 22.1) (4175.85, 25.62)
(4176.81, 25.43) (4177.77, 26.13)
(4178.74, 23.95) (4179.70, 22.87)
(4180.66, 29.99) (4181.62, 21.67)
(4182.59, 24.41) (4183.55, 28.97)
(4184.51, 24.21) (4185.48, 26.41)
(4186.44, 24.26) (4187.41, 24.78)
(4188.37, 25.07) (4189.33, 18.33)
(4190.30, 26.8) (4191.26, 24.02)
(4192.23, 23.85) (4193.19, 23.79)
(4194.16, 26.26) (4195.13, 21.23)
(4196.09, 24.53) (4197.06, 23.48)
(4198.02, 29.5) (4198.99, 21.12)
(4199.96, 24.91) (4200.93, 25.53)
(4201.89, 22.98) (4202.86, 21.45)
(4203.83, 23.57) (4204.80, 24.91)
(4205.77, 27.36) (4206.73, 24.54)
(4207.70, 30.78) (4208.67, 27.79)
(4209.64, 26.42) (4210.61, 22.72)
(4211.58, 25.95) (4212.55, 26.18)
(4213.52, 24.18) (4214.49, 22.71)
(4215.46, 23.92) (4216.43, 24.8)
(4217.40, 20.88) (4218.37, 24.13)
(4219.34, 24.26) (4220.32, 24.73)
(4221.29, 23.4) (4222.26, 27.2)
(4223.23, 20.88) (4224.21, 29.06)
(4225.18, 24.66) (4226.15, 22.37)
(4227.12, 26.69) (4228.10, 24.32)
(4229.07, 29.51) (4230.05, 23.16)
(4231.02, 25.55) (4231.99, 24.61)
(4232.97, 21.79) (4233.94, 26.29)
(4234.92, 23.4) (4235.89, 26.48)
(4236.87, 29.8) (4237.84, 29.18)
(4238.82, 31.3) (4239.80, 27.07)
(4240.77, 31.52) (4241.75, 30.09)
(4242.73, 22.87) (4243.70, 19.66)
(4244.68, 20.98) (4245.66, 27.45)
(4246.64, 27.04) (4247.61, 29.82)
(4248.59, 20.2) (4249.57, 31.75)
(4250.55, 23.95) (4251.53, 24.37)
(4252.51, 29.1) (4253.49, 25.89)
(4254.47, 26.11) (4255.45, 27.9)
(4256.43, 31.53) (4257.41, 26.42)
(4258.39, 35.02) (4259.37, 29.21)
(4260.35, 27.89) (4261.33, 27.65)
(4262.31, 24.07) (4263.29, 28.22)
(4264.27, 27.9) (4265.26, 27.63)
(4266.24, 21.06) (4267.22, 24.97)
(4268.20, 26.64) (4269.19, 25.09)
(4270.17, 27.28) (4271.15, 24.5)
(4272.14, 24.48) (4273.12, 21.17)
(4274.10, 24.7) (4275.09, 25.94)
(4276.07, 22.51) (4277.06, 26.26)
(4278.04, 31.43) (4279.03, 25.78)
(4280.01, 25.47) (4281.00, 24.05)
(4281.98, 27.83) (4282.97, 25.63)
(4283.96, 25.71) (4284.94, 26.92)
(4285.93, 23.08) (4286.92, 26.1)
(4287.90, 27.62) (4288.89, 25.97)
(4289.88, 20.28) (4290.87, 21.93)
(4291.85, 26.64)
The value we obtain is 0.04 mag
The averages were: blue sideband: 26.2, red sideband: 26.3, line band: 25.4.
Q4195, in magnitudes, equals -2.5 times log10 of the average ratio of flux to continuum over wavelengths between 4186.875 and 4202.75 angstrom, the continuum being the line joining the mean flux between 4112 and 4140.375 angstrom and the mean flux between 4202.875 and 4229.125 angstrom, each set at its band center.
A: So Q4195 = 0.070 mag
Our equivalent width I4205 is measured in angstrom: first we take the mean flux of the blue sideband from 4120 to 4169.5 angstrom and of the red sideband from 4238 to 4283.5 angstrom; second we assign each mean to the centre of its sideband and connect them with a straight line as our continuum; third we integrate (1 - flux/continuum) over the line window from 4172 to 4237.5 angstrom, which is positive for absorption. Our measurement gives 3.74 angstrom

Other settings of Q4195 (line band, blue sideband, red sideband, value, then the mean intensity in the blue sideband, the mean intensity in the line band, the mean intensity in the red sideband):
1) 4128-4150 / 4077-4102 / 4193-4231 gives -0.03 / 26.2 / 26.3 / 24.8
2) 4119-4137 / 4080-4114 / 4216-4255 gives -0.10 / 25.8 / 28.3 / 25.7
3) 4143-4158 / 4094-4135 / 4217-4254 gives 0.05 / 26.9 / 25.4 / 25.7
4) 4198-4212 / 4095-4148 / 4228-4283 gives 0.05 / 26.5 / 25.2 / 26.4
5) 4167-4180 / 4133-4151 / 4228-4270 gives 0.03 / 26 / 25.5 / 26.6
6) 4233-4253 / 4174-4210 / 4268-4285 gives -0.05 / 24.9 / 26.5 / 25.6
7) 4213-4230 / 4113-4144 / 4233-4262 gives 0.11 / 27.6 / 24.5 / 27.1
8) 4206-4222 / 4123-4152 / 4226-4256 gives 0.06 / 26.6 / 24.9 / 26.2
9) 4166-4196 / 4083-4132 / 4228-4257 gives 0.07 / 27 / 25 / 26.5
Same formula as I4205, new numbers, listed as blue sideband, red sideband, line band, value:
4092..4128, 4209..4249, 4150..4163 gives 0.4 angstrom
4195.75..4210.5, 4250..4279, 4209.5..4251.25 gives 0.6 angstrom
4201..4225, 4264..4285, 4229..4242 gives -1.0 angstrom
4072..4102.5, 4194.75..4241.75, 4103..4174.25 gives -0.6 angstrom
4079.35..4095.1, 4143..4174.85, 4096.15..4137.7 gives -1.7 angstrom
